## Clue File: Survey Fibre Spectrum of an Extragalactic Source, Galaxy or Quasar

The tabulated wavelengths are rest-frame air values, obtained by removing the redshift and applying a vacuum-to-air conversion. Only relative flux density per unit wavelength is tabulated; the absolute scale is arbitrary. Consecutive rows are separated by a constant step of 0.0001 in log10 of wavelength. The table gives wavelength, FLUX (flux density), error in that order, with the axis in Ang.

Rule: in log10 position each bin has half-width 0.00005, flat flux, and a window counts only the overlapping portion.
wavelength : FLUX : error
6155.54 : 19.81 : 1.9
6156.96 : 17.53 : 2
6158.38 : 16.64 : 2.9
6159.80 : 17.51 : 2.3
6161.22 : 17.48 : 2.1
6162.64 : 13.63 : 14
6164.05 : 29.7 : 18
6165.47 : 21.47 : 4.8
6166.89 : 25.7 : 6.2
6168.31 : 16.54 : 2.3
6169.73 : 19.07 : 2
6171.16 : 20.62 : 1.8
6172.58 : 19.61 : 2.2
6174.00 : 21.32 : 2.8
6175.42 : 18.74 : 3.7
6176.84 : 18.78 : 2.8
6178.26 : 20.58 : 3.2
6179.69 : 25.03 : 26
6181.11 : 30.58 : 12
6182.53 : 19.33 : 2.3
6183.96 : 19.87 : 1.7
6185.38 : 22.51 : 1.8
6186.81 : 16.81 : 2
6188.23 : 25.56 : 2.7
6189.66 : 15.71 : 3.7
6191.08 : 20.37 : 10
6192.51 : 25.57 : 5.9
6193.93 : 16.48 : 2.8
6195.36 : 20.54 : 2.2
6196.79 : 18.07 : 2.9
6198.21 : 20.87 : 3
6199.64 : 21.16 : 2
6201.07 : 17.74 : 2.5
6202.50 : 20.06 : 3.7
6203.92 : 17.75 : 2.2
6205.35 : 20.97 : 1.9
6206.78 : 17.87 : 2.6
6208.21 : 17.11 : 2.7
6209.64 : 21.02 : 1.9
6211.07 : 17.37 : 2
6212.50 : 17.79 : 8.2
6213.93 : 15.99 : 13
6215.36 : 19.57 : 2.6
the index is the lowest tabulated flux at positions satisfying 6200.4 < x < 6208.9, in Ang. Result 17.11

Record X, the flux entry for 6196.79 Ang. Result 18.07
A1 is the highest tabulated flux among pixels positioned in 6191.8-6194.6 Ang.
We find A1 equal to 25.57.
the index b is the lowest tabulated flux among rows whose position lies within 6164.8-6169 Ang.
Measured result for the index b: 16.54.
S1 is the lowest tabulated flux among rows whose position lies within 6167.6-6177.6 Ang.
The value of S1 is 16.54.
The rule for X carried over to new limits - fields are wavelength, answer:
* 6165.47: 21.47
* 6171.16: 20.62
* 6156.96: 17.53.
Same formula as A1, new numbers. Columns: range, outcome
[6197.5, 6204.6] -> 21.16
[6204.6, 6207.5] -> 20.97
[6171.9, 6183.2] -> 30.58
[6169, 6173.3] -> 20.62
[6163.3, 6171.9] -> 29.7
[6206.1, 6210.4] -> 21.02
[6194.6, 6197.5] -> 20.54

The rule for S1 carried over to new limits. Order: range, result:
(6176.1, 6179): 18.78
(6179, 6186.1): 19.33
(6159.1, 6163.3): 13.63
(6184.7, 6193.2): 15.71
